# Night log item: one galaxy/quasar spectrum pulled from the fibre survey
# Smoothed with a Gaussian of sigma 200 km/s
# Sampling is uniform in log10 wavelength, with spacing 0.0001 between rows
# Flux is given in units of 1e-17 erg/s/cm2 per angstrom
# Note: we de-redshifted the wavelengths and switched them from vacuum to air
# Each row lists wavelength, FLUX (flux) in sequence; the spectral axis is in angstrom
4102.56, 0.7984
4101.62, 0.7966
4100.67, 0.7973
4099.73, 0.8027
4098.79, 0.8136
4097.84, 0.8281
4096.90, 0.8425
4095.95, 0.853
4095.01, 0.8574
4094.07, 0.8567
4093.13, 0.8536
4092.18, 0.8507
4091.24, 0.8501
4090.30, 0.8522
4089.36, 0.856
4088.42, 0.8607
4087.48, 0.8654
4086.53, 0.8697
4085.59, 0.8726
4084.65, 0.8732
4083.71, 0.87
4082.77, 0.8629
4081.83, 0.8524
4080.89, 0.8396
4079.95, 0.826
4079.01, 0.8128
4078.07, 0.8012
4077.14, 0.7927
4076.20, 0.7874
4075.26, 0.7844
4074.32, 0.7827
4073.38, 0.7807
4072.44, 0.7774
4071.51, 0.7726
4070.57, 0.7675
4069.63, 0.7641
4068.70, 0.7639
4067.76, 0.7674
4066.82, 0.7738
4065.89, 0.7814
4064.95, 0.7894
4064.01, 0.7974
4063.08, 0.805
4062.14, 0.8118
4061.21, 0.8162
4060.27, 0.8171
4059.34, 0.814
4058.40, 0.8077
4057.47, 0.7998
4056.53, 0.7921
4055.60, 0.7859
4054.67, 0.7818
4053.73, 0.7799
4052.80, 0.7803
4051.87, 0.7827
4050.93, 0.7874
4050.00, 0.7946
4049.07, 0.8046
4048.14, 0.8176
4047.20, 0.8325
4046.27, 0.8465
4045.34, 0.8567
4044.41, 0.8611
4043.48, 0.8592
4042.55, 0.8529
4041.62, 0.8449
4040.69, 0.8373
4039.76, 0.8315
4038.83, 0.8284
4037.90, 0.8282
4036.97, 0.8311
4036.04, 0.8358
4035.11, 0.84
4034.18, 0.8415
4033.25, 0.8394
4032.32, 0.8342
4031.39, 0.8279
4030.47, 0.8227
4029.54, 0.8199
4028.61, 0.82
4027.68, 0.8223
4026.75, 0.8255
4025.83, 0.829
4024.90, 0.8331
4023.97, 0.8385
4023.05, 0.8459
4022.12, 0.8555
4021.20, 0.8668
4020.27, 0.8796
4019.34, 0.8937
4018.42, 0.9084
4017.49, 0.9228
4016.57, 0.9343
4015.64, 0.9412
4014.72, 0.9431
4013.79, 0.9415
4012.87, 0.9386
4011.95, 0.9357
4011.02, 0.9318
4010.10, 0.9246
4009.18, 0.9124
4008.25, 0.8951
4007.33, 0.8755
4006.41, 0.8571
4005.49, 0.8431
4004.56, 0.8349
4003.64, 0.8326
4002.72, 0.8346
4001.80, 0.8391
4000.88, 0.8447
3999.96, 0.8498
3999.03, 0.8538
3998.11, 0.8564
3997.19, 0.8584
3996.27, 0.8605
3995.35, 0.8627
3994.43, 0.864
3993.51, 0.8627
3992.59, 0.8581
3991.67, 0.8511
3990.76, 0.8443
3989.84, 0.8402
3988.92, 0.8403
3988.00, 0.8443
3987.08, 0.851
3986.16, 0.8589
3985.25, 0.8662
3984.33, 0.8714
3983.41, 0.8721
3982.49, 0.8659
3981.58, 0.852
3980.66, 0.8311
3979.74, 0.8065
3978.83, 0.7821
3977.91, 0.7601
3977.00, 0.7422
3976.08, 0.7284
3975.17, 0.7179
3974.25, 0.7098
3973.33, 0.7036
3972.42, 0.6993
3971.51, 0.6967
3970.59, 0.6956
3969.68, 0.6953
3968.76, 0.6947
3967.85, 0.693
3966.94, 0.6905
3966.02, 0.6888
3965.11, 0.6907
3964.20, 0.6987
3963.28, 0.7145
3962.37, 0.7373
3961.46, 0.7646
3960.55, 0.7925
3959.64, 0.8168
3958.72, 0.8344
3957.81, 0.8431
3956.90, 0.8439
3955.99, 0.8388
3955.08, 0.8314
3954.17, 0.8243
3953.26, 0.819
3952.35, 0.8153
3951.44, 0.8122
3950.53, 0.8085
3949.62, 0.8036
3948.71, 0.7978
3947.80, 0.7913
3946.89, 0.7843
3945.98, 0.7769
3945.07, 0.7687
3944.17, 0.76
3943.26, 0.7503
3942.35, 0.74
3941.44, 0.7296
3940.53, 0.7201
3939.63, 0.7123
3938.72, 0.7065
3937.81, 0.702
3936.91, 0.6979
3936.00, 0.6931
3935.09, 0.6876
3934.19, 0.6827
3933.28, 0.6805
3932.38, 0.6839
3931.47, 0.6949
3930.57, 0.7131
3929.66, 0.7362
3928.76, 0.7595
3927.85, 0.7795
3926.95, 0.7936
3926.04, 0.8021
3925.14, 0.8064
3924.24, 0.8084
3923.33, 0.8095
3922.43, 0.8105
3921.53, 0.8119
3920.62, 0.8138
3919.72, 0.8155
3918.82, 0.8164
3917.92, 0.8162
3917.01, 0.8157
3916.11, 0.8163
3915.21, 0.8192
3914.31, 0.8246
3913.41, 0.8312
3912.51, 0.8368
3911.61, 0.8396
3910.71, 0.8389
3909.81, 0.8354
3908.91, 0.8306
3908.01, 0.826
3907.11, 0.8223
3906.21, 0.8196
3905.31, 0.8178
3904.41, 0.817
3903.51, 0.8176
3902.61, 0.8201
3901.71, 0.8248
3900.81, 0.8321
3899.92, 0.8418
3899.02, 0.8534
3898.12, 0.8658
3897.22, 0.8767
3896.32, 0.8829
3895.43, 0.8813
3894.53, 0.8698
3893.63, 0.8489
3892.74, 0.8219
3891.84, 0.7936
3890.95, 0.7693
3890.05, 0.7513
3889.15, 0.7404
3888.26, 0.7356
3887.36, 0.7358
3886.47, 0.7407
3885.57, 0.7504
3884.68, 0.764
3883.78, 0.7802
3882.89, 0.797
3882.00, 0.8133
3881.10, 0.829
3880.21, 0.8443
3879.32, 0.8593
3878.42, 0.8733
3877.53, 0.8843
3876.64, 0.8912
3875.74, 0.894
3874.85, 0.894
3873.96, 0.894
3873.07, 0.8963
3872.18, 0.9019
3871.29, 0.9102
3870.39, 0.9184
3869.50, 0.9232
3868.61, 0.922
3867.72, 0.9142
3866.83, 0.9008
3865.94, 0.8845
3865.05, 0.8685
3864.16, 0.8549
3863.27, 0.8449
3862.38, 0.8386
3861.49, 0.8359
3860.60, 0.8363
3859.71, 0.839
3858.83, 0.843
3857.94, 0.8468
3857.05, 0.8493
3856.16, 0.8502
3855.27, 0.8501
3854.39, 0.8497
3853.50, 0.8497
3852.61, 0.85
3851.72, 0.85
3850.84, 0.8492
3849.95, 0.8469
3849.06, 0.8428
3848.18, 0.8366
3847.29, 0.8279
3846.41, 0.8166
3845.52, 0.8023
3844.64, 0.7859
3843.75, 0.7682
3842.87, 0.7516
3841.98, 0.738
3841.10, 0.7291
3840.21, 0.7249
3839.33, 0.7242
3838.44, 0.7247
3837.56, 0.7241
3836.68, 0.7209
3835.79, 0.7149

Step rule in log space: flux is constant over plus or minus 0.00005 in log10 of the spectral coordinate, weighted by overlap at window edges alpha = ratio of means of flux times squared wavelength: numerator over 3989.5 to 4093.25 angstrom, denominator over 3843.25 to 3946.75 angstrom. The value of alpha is 1.11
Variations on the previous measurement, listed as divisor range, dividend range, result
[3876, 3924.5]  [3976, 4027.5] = 1.11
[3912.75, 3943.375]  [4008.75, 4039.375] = 1.20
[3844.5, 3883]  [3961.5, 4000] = 0.97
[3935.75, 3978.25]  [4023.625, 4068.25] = 1.14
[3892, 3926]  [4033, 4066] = 1.06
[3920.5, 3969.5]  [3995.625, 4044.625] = 1.18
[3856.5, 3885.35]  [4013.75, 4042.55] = 1.07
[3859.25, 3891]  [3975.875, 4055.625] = 1.08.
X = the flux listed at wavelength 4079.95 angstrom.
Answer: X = 0.826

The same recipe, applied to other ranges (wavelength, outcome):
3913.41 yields 0.8312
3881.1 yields 0.829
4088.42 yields 0.8607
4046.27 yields 0.8465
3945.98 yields 0.7769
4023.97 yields 0.8385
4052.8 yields 0.7803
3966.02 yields 0.6888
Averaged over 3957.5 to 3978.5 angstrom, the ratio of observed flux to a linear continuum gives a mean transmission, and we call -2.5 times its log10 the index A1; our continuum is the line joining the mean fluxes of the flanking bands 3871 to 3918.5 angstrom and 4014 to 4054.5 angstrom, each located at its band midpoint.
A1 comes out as 0.15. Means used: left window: 0.83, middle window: 0.73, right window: 0.844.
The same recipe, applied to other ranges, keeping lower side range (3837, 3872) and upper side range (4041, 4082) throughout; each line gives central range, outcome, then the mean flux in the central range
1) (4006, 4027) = -0.11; 0.894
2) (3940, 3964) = 0.04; 0.788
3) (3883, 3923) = 0.01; 0.815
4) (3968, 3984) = 0.08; 0.756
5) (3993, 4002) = -0.06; 0.855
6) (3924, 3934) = 0.10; 0.748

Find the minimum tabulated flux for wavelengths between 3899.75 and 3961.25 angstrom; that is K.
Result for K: 0.6805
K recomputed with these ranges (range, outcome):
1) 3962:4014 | 0.6888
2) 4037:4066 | 0.7799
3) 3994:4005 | 0.8326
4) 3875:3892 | 0.7356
